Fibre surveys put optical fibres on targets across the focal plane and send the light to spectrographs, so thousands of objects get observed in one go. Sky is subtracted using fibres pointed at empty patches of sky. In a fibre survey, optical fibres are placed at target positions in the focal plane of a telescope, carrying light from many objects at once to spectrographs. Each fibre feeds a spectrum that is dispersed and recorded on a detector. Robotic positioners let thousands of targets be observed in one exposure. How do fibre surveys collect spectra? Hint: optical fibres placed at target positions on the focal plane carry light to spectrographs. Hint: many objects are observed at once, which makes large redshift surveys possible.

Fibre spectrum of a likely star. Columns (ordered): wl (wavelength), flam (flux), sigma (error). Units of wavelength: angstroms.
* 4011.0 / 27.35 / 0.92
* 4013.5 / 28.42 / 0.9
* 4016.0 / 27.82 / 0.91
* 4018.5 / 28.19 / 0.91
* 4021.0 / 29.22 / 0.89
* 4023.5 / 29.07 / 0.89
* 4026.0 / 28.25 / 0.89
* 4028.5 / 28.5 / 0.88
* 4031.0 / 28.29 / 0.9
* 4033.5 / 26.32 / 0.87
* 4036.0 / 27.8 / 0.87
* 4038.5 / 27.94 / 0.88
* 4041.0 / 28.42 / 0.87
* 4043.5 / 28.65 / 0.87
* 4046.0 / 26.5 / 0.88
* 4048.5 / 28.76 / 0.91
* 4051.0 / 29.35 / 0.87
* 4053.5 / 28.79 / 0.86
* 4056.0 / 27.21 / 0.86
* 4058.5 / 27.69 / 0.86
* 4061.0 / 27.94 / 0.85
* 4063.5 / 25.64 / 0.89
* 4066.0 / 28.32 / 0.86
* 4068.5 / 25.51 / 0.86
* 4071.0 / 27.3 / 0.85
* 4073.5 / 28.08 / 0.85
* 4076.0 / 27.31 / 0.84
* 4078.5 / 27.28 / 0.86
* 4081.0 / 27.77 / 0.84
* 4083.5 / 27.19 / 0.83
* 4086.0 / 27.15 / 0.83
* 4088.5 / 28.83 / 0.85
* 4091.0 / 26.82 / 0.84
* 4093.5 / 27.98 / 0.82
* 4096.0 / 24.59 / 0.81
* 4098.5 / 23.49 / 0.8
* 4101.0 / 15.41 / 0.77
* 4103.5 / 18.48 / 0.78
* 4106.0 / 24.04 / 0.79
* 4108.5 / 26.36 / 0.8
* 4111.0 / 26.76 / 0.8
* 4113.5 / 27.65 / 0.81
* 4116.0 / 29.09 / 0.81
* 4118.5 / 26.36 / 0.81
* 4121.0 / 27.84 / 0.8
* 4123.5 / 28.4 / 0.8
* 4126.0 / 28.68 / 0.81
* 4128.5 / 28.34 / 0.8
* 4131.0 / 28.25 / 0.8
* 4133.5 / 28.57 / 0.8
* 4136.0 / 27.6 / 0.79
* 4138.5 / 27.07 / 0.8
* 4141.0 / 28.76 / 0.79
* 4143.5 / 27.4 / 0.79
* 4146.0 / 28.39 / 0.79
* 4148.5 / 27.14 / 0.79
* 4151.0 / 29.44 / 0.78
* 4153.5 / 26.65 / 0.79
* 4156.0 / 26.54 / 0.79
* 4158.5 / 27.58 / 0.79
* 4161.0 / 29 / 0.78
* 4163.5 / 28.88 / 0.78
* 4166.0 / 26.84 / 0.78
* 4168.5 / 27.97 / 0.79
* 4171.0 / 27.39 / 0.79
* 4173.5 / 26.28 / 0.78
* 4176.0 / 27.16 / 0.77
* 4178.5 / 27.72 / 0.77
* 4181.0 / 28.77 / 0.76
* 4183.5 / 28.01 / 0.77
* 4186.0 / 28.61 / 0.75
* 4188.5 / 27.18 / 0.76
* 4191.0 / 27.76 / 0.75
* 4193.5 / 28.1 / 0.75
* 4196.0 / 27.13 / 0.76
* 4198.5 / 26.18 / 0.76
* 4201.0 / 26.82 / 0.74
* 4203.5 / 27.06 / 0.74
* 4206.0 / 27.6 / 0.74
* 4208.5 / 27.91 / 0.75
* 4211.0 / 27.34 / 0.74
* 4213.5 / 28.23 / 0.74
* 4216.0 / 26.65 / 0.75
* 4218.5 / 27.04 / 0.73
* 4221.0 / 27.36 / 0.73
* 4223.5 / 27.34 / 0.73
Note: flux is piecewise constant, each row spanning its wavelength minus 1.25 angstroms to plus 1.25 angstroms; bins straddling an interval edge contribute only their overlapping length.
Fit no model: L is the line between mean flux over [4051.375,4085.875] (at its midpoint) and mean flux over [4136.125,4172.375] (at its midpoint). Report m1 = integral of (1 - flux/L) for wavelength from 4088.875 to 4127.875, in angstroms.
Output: 2.8 angstroms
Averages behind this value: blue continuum 27.4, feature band 25.6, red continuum 27.8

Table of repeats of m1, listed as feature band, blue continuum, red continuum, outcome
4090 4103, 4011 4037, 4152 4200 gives 2.14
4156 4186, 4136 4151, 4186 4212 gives -0.15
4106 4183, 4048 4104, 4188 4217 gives -2.20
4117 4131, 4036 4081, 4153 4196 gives -0.15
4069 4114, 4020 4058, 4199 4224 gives 3.65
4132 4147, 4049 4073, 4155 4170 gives -0.11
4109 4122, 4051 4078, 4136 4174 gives 0.07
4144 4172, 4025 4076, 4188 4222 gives -0.36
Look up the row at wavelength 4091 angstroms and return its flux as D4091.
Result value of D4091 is 26.82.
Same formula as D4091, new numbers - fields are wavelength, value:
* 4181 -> 28.77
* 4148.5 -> 27.14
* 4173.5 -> 26.28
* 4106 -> 24.04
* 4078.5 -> 27.28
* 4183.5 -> 28.01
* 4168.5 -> 27.97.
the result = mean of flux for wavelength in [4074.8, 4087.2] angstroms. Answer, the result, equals 27.3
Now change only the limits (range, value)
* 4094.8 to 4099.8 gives 23.9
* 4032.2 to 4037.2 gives 27.1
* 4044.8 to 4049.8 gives 27.7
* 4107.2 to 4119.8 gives 27.2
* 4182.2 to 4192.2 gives 27.9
